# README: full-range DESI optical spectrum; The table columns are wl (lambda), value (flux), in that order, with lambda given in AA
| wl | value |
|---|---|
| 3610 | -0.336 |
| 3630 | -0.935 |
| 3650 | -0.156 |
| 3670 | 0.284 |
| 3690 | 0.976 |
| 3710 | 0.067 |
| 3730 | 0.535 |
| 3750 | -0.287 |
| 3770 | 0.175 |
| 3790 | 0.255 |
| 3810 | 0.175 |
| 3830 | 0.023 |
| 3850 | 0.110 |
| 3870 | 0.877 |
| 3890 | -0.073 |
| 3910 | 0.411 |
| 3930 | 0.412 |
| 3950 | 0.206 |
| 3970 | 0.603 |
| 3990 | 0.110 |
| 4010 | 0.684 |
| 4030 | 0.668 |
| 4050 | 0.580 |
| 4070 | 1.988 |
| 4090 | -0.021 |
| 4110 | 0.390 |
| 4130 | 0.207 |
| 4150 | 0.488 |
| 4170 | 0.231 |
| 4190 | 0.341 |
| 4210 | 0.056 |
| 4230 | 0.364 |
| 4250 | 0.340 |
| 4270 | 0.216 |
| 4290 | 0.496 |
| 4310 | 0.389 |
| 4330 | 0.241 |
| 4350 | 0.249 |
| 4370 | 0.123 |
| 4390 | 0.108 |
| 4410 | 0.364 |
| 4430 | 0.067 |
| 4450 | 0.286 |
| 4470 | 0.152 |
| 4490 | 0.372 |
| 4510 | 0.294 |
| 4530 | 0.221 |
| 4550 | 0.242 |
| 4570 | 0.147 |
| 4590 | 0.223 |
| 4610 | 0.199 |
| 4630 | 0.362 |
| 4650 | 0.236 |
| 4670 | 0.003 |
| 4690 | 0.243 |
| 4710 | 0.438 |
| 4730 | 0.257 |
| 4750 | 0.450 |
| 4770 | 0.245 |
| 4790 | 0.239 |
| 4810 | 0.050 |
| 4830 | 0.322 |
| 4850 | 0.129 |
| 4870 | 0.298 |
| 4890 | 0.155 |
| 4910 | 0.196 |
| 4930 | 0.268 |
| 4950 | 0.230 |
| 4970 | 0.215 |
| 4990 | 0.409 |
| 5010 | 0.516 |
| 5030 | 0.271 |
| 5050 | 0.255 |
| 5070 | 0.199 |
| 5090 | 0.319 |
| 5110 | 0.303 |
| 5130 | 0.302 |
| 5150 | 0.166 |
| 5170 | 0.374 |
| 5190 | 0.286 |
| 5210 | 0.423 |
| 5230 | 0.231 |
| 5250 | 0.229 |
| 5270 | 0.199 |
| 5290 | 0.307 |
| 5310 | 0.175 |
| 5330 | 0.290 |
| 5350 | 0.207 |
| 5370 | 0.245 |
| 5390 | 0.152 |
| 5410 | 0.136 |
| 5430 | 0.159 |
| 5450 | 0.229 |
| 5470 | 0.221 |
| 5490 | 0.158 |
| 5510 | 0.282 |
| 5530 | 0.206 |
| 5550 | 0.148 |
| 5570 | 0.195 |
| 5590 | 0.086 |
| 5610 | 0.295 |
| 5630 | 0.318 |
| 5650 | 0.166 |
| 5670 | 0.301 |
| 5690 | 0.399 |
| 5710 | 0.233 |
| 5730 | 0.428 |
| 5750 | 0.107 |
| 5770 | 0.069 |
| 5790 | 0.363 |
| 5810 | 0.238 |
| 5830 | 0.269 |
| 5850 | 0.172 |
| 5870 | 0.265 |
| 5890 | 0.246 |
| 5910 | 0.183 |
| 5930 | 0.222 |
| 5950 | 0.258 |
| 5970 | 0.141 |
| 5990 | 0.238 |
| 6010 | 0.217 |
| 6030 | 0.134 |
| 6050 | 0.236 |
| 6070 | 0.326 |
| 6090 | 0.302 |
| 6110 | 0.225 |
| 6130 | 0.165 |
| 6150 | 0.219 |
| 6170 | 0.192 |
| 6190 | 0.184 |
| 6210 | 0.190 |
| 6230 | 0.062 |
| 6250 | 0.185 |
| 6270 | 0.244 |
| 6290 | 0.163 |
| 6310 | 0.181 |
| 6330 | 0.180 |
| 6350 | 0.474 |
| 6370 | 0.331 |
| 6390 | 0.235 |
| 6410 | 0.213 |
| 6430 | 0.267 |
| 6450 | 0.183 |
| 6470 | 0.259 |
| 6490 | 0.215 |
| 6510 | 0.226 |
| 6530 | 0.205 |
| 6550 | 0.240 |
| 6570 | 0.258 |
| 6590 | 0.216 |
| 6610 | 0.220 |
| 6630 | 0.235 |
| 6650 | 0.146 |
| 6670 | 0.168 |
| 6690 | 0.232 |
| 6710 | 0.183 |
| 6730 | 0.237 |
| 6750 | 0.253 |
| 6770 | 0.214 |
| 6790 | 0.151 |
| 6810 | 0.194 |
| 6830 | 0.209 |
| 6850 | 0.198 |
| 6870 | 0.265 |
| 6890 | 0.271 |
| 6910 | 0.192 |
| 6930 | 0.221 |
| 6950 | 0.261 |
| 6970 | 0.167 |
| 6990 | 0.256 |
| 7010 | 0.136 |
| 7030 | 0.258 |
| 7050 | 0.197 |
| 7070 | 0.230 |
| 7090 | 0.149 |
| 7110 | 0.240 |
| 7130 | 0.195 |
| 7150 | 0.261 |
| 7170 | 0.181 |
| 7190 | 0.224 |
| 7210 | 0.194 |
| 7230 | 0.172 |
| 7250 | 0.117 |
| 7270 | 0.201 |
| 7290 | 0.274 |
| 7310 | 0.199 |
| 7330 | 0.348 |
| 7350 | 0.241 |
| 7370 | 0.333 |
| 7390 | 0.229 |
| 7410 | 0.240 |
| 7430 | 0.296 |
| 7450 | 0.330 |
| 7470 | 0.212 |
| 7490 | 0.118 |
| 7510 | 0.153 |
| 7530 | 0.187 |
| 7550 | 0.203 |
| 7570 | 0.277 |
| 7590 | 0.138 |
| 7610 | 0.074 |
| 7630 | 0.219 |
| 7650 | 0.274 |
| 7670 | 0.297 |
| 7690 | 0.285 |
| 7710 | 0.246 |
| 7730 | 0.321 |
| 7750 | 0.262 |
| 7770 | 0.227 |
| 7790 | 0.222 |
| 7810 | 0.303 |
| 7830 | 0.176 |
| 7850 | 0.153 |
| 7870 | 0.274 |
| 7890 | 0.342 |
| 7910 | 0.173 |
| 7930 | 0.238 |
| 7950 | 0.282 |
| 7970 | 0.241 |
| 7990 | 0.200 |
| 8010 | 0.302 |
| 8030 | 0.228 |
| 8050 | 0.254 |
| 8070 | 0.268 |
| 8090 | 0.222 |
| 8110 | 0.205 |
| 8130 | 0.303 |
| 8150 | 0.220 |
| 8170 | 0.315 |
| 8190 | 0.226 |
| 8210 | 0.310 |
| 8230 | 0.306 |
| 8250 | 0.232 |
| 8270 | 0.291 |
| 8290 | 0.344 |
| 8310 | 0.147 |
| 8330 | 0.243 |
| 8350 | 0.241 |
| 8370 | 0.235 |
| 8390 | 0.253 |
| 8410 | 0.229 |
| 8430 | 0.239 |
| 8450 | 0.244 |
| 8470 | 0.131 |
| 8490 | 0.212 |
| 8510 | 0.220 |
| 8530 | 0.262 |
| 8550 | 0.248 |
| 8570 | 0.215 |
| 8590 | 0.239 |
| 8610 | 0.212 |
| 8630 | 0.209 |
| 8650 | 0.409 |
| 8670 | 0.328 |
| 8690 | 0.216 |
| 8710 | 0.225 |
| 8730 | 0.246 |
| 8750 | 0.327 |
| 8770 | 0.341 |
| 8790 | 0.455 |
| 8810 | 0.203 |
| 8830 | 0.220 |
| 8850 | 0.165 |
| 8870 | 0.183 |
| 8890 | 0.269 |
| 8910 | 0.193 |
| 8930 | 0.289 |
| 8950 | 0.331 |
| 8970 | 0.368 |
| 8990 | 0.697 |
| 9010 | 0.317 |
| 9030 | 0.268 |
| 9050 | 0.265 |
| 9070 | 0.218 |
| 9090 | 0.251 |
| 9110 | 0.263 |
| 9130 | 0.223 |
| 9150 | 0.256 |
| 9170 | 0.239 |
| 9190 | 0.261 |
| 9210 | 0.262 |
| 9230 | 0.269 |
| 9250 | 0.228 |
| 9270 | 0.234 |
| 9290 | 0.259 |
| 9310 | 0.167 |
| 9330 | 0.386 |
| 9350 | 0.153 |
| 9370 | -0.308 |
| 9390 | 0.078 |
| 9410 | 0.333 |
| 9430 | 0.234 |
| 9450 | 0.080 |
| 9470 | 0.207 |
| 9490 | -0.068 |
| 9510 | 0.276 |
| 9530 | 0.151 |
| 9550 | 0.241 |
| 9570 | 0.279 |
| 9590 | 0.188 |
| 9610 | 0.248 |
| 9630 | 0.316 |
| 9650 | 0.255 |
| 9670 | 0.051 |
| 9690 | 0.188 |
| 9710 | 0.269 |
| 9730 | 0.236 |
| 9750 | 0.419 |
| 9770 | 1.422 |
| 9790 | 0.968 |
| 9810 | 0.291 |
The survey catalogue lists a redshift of 1.621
